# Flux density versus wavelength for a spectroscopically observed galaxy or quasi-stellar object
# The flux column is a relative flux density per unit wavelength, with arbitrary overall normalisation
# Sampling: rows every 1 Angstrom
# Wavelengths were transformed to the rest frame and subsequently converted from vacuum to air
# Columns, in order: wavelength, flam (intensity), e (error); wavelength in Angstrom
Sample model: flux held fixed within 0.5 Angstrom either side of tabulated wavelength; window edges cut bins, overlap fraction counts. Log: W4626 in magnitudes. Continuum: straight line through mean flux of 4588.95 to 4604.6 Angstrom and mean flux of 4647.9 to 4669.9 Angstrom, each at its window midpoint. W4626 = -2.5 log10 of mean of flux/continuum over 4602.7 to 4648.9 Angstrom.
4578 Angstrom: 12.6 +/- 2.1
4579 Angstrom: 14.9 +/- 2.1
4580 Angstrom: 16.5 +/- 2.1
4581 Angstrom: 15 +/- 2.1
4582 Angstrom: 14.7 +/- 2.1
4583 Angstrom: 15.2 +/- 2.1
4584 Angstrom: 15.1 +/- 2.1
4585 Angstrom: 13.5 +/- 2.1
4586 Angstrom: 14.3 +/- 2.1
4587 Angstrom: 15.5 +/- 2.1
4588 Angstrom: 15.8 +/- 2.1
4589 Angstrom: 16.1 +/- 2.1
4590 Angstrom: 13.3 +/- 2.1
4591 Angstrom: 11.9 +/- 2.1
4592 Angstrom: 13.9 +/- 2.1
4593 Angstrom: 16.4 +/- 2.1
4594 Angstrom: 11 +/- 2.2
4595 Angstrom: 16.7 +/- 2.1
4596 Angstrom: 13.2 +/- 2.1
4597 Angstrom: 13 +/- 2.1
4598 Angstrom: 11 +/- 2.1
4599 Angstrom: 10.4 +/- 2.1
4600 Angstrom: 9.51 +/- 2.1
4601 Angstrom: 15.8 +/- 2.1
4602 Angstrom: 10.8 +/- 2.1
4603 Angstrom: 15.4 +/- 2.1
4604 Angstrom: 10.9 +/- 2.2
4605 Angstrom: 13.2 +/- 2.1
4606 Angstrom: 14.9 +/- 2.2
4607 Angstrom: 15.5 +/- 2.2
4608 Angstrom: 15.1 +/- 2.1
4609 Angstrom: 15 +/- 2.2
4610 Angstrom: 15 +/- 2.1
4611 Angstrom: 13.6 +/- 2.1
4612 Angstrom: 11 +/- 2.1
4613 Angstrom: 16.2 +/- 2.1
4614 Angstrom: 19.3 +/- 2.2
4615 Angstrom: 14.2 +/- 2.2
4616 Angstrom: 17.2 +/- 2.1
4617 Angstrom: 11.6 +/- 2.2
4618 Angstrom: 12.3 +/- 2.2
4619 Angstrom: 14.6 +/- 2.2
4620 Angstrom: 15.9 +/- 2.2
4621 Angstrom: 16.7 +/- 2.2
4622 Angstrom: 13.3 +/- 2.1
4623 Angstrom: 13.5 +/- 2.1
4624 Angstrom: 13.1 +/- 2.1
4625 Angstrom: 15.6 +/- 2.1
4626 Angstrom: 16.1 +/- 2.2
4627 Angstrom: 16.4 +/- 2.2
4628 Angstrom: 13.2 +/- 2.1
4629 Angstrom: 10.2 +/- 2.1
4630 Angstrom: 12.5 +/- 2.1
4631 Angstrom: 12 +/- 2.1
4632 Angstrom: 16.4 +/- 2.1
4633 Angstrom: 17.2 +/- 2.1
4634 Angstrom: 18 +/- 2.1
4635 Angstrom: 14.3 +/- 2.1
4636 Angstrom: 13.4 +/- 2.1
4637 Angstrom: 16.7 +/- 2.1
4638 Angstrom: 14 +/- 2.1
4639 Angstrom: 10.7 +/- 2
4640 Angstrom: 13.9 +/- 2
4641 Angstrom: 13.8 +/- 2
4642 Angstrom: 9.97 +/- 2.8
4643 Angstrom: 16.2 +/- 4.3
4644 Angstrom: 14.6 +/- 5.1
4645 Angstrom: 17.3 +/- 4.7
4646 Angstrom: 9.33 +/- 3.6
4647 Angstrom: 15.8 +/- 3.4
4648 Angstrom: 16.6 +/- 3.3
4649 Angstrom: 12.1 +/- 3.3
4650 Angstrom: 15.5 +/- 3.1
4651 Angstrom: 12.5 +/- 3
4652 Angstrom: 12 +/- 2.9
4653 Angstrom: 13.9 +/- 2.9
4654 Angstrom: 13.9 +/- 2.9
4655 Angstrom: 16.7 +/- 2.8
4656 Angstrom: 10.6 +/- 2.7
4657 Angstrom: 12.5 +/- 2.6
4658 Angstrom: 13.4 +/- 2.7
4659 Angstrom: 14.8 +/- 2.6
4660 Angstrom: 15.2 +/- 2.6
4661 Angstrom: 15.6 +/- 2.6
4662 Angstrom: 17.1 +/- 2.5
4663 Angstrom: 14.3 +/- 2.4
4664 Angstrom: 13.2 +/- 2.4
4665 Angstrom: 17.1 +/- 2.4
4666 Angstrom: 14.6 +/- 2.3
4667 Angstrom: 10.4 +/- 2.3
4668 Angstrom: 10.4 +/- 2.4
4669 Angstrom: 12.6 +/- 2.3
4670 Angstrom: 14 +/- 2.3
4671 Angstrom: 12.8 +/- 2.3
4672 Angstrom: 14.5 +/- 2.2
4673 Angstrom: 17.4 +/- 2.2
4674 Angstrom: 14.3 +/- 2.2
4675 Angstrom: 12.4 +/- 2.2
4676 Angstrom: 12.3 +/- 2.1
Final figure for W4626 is -0.08 mag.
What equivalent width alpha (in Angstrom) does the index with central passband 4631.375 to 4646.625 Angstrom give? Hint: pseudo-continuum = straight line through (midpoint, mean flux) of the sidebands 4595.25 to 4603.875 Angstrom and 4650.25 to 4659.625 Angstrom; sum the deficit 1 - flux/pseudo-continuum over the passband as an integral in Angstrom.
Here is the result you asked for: -1.4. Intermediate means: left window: 12.4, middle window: 14.4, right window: 13.4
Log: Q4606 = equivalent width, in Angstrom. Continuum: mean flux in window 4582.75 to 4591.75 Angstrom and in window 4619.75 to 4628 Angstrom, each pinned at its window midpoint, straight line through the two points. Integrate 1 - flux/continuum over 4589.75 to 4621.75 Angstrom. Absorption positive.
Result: 1.80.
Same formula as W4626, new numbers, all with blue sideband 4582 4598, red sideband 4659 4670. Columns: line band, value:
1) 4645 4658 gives 0.04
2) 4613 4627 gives -0.06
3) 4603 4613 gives 0.02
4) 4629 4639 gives -0.03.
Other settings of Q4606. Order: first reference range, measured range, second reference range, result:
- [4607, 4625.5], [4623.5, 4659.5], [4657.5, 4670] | 0.8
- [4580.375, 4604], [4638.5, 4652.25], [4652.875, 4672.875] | 0.3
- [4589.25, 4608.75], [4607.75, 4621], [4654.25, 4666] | -1.1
